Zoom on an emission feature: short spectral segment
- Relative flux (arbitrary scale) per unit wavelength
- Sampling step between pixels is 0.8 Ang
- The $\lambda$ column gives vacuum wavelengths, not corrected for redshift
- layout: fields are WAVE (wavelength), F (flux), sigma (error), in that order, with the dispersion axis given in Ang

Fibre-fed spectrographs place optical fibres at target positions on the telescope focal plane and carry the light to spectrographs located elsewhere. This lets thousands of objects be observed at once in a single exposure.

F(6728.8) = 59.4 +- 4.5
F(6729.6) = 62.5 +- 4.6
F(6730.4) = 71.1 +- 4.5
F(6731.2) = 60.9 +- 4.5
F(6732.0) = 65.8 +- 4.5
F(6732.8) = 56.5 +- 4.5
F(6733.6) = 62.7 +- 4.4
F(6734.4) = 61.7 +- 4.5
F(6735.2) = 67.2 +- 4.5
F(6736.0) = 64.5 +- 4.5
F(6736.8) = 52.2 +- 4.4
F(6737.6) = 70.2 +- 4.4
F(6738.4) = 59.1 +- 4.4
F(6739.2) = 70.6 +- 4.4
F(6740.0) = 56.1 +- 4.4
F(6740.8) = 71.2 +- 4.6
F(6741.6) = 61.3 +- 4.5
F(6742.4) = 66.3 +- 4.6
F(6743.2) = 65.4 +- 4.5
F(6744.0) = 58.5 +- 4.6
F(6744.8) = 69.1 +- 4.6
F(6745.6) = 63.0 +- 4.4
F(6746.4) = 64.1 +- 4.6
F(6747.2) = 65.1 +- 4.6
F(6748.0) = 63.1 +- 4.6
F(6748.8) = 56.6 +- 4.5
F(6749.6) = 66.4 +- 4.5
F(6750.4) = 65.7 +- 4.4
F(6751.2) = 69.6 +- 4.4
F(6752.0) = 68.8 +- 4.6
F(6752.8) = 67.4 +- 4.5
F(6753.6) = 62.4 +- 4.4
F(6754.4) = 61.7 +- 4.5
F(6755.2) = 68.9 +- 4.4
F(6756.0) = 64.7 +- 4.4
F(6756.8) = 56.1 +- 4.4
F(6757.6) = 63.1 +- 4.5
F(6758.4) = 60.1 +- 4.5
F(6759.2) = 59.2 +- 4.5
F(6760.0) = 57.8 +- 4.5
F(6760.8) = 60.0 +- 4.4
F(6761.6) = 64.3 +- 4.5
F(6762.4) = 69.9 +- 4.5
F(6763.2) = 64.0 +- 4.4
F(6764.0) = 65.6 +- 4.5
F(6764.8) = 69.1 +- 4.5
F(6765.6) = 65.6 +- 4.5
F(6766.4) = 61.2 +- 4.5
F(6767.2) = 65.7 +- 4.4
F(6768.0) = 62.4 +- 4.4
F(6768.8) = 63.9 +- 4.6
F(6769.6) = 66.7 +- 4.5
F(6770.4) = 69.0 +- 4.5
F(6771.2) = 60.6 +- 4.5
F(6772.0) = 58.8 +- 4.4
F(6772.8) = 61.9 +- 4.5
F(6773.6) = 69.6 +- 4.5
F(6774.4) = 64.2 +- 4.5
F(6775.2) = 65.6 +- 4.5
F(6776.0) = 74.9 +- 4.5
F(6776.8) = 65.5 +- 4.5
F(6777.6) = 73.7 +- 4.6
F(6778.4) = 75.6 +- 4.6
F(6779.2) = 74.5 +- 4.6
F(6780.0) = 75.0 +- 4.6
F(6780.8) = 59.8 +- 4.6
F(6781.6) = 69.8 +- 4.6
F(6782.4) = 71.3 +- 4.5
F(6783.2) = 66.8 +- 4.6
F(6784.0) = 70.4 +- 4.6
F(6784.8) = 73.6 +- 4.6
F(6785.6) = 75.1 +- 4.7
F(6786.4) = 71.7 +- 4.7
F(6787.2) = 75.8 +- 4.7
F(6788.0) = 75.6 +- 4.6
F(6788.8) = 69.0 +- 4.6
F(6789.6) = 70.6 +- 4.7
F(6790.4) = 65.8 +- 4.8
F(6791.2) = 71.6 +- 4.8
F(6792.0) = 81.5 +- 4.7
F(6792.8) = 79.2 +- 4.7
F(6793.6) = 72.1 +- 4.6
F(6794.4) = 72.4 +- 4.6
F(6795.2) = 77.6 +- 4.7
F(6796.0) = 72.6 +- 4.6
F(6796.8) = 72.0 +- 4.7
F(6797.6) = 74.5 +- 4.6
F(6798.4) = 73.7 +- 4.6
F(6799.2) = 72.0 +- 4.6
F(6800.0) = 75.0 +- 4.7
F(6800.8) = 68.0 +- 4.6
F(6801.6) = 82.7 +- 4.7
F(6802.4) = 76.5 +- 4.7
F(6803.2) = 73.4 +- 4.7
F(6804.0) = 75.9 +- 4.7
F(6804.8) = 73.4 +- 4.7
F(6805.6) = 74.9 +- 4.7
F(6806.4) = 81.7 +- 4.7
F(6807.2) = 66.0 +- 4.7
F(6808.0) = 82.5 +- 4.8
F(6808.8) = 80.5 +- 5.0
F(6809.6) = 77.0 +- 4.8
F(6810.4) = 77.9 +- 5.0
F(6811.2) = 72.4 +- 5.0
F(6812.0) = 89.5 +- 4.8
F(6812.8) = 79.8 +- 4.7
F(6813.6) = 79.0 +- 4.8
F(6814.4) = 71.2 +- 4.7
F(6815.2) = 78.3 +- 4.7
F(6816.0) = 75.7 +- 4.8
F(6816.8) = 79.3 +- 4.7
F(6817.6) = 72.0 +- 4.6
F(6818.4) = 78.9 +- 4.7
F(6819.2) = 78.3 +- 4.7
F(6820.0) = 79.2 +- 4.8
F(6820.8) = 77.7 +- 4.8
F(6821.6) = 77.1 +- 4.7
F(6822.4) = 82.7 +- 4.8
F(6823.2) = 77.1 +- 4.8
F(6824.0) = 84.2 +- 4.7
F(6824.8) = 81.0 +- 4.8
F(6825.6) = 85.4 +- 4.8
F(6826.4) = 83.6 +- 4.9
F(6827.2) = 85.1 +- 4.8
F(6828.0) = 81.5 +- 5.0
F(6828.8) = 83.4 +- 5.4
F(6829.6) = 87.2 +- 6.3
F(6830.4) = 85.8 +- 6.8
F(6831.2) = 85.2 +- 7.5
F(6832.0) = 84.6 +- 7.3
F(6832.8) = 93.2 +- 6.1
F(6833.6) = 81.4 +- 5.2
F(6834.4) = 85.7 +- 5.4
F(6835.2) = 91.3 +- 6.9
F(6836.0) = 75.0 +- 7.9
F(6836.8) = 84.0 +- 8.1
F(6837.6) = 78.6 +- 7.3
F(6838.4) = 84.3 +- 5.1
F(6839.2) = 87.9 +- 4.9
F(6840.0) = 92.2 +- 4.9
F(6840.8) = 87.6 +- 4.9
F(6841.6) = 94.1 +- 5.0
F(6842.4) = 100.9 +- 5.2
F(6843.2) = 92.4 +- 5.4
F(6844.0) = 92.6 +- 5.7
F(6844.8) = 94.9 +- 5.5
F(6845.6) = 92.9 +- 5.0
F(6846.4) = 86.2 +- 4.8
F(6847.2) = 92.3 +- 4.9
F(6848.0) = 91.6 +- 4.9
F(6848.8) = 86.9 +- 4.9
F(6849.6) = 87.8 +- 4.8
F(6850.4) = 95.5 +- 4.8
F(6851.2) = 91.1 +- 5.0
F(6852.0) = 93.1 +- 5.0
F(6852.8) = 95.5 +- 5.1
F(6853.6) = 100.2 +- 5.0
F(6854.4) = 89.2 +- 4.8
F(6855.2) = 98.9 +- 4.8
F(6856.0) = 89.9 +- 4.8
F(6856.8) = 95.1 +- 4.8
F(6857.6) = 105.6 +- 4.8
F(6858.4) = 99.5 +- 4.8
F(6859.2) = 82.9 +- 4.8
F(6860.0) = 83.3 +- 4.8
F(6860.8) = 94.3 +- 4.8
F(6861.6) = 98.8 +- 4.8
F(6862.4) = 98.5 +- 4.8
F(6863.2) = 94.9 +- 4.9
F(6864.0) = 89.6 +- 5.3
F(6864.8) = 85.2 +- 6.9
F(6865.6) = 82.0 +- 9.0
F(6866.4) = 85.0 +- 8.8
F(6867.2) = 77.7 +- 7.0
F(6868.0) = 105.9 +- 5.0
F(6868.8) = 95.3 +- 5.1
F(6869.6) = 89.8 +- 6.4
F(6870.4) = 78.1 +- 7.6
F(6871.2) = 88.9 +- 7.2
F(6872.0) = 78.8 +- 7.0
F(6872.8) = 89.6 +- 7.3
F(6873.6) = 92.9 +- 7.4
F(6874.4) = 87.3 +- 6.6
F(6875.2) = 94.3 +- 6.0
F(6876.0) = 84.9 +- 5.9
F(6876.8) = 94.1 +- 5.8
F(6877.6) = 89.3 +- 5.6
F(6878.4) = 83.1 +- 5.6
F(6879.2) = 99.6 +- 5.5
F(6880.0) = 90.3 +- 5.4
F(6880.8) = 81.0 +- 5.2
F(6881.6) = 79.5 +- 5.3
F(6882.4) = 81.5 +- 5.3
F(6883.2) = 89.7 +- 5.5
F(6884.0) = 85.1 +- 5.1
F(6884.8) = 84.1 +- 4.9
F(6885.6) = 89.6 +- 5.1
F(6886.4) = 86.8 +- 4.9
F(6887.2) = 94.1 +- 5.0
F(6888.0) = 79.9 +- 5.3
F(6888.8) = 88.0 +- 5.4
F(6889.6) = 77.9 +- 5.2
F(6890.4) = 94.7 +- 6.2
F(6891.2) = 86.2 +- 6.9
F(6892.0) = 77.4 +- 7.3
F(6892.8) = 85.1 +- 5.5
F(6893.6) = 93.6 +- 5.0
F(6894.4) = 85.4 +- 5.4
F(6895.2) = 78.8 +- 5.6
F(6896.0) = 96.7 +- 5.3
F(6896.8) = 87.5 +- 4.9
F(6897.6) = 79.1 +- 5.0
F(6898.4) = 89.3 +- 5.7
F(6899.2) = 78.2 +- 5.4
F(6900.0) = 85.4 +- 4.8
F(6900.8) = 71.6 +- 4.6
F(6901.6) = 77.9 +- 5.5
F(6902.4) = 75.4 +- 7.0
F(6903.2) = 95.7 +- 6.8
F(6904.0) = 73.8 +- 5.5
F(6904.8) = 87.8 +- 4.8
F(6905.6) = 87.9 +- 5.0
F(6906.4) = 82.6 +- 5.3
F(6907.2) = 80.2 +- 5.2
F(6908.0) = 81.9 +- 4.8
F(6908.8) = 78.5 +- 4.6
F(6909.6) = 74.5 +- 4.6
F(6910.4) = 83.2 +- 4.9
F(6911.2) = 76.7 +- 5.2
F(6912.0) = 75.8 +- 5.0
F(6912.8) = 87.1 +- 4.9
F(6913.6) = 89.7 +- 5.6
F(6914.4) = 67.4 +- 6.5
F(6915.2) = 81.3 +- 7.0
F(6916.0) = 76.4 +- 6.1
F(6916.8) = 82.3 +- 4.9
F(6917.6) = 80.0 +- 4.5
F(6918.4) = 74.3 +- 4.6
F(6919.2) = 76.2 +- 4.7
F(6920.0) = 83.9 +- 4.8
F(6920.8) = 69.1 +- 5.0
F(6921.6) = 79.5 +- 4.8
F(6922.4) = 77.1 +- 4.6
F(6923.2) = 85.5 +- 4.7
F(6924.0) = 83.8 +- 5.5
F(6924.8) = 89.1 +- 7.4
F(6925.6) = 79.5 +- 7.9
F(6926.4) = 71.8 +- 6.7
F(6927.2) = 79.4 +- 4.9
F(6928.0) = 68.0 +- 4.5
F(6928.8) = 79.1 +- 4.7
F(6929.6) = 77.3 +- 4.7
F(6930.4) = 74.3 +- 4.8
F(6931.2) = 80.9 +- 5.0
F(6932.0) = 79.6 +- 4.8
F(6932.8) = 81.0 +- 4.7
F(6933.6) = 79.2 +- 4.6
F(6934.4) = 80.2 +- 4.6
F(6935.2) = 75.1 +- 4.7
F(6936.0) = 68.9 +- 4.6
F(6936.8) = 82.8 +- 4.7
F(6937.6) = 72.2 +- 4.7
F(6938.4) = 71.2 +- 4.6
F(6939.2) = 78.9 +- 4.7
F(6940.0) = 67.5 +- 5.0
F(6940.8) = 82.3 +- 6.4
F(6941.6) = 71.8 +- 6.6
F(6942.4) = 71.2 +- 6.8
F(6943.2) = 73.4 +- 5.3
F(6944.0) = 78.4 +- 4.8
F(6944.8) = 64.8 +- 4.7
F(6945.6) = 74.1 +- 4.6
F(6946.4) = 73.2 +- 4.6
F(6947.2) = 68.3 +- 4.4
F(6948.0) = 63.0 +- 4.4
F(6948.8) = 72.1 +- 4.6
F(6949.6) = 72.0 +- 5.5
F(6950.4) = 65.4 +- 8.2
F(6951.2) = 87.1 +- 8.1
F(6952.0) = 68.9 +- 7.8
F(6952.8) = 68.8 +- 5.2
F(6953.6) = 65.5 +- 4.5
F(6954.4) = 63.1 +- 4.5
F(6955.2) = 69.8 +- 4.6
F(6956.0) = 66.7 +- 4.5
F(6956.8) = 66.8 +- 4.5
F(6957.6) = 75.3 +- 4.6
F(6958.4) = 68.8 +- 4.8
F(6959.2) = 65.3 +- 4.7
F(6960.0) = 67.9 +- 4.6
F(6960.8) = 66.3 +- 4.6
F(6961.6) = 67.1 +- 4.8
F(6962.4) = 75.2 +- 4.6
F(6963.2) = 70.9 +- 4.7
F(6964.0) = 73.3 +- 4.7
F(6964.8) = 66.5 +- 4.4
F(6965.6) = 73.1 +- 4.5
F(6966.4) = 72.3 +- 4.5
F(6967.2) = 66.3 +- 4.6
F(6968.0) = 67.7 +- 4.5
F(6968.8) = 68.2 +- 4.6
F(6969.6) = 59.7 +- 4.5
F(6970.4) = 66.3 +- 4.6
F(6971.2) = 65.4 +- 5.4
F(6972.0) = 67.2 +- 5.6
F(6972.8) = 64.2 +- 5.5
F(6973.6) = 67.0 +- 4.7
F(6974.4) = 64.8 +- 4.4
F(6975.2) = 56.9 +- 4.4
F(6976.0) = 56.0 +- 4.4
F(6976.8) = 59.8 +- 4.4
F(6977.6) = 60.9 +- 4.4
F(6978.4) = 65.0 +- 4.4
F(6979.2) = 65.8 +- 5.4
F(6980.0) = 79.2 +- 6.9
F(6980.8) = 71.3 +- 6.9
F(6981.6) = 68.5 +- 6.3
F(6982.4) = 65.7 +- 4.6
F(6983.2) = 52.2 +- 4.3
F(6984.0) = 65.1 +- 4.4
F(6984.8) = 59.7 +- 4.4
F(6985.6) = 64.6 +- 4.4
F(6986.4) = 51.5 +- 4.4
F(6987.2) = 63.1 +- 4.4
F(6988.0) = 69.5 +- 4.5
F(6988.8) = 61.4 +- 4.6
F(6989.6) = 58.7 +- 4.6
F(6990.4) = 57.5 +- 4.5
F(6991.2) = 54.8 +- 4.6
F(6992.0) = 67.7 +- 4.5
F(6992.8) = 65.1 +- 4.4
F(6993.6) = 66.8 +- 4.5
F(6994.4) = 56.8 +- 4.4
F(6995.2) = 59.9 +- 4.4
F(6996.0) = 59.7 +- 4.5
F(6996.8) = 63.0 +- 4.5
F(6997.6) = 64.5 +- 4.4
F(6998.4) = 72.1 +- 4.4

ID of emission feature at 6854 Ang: Mg II 2798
